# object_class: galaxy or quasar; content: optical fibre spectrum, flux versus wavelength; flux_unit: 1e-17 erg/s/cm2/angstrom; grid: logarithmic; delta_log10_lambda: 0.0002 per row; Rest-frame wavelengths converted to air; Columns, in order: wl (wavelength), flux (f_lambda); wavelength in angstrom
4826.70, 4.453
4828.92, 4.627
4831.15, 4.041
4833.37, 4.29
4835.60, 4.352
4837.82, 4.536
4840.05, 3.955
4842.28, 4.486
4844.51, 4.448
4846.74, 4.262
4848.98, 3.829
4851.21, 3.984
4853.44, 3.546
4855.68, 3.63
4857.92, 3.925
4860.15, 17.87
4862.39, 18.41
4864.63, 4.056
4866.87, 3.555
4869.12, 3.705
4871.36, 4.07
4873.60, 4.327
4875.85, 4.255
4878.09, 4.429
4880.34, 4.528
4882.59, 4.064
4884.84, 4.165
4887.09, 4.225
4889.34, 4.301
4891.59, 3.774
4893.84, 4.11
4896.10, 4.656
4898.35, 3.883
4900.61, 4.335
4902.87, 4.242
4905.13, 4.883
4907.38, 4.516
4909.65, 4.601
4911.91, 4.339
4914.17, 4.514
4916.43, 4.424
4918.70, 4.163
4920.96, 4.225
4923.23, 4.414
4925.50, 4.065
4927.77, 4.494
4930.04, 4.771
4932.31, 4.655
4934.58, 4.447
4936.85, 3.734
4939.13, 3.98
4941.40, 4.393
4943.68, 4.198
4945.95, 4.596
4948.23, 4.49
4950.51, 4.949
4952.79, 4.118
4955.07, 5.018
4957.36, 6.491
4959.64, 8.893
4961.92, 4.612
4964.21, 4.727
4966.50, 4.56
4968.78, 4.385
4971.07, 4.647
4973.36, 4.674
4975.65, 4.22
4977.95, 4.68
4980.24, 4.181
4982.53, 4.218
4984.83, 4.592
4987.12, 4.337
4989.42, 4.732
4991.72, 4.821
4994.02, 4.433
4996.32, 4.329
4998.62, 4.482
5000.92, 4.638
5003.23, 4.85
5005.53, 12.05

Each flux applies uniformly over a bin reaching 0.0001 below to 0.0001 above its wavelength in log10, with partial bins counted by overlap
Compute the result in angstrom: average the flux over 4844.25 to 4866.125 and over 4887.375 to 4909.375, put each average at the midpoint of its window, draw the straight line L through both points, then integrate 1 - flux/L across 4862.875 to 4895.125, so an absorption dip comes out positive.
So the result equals 6.17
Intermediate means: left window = 6.84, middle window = 4.4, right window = 4.31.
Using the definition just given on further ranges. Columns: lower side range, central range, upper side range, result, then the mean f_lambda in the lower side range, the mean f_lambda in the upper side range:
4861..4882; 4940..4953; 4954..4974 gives 2.3 angstrom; 5.81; 5.35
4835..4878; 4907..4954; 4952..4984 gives 7.0 angstrom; 5.53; 4.96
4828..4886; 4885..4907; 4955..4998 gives 3.6 angstrom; 5.21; 4.86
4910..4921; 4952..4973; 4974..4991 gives -4.0 angstrom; 4.37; 4.44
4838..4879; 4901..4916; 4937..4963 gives 2.2 angstrom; 5.58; 5.02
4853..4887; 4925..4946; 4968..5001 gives 3.1 angstrom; 5.89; 4.49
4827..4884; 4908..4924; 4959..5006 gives 2.2 angstrom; 5.23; 4.96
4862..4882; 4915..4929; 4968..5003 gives 1.7 angstrom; 5.19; 4.5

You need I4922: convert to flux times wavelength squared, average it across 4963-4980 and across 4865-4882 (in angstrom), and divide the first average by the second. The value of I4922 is 1.15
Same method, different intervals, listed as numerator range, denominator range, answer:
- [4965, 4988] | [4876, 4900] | 1.09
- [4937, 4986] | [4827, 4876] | 0.93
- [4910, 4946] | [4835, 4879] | 0.81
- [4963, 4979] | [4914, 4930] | 1.07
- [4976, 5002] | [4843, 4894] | 0.89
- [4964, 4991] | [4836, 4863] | 0.77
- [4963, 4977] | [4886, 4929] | 1.08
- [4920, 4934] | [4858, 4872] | 0.54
